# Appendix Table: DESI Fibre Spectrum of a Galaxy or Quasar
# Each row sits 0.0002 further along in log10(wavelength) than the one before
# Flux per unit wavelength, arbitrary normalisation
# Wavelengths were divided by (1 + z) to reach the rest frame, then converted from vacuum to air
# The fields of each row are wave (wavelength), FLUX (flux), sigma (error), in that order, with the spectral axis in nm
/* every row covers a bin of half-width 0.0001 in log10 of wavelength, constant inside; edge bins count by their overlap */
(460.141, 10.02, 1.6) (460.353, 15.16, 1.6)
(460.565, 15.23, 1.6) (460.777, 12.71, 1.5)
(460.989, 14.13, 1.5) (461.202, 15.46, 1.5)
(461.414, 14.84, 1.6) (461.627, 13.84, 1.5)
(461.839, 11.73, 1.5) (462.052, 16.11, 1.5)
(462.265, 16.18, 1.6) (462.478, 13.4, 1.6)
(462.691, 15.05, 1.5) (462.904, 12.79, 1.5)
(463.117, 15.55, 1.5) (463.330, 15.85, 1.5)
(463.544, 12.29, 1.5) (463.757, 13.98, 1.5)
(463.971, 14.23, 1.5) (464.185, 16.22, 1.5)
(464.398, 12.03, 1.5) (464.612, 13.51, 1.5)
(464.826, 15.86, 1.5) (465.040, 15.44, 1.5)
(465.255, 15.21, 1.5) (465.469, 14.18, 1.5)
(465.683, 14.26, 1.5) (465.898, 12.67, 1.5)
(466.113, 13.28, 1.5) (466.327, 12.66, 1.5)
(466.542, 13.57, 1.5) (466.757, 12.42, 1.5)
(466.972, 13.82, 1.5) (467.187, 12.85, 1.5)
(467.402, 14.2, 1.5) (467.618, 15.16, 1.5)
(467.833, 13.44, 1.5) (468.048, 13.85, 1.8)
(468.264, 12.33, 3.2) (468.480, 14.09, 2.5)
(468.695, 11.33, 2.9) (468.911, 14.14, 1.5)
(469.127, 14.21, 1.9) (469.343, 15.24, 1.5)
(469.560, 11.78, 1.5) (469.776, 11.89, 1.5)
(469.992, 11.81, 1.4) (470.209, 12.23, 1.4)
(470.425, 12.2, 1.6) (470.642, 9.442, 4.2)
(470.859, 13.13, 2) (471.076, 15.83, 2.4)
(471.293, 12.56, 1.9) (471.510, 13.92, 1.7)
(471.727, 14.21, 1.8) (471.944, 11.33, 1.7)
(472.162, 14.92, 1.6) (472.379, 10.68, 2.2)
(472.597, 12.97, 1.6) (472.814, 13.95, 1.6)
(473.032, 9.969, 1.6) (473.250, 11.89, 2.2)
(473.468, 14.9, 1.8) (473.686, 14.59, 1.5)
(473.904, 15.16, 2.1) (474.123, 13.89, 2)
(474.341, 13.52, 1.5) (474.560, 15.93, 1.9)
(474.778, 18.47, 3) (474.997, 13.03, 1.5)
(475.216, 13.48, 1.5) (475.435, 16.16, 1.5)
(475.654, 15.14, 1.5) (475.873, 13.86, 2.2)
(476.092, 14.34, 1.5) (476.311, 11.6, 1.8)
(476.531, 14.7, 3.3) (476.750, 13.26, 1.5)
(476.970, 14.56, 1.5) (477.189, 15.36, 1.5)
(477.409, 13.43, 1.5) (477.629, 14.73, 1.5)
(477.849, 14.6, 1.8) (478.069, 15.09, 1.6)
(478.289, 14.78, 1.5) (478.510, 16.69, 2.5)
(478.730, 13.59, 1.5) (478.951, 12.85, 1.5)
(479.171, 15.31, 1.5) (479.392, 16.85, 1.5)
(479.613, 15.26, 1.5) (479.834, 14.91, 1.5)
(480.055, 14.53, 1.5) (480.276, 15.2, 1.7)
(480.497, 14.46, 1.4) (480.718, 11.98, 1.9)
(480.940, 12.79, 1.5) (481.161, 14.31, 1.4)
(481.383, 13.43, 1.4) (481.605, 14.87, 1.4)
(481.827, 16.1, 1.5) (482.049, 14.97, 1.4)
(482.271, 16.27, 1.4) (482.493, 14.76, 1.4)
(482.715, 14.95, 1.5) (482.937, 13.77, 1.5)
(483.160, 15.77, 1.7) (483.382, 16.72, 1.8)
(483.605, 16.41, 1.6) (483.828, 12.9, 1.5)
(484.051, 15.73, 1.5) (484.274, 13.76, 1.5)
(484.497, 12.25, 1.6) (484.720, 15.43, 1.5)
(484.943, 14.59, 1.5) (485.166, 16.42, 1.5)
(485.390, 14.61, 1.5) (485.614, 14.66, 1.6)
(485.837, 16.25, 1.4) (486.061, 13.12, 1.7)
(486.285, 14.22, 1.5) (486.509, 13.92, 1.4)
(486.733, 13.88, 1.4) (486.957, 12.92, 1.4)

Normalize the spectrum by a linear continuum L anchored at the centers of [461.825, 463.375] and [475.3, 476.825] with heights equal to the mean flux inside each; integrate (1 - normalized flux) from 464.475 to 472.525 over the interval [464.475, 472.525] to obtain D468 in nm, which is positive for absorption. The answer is 0.63 nm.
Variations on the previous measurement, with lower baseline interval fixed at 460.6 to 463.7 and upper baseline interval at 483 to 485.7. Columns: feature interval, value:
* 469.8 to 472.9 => 0.38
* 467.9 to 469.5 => 0.10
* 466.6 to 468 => 0.08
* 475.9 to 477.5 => 0.09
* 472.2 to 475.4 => 0.17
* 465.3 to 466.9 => 0.11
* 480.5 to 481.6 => 0.10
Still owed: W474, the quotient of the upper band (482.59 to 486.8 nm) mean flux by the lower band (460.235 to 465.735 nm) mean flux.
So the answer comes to 1.02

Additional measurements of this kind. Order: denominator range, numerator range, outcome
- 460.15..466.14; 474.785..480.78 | 1.02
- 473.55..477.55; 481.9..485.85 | 1.04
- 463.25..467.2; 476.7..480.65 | 1.06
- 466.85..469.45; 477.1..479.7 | 1.08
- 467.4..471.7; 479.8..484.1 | 1.12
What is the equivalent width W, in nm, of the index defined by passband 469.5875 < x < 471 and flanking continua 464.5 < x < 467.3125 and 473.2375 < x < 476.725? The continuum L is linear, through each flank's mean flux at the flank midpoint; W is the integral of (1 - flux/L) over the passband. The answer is 0.23 nm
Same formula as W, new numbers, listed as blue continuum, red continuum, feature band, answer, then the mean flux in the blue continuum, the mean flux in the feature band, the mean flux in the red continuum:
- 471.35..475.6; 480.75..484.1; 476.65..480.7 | -0.08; 13.8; 14.7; 14.8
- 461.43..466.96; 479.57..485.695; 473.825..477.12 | 0.00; 14.1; 14.5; 14.7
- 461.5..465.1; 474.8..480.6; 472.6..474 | 0.11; 14.3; 13.4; 14.6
